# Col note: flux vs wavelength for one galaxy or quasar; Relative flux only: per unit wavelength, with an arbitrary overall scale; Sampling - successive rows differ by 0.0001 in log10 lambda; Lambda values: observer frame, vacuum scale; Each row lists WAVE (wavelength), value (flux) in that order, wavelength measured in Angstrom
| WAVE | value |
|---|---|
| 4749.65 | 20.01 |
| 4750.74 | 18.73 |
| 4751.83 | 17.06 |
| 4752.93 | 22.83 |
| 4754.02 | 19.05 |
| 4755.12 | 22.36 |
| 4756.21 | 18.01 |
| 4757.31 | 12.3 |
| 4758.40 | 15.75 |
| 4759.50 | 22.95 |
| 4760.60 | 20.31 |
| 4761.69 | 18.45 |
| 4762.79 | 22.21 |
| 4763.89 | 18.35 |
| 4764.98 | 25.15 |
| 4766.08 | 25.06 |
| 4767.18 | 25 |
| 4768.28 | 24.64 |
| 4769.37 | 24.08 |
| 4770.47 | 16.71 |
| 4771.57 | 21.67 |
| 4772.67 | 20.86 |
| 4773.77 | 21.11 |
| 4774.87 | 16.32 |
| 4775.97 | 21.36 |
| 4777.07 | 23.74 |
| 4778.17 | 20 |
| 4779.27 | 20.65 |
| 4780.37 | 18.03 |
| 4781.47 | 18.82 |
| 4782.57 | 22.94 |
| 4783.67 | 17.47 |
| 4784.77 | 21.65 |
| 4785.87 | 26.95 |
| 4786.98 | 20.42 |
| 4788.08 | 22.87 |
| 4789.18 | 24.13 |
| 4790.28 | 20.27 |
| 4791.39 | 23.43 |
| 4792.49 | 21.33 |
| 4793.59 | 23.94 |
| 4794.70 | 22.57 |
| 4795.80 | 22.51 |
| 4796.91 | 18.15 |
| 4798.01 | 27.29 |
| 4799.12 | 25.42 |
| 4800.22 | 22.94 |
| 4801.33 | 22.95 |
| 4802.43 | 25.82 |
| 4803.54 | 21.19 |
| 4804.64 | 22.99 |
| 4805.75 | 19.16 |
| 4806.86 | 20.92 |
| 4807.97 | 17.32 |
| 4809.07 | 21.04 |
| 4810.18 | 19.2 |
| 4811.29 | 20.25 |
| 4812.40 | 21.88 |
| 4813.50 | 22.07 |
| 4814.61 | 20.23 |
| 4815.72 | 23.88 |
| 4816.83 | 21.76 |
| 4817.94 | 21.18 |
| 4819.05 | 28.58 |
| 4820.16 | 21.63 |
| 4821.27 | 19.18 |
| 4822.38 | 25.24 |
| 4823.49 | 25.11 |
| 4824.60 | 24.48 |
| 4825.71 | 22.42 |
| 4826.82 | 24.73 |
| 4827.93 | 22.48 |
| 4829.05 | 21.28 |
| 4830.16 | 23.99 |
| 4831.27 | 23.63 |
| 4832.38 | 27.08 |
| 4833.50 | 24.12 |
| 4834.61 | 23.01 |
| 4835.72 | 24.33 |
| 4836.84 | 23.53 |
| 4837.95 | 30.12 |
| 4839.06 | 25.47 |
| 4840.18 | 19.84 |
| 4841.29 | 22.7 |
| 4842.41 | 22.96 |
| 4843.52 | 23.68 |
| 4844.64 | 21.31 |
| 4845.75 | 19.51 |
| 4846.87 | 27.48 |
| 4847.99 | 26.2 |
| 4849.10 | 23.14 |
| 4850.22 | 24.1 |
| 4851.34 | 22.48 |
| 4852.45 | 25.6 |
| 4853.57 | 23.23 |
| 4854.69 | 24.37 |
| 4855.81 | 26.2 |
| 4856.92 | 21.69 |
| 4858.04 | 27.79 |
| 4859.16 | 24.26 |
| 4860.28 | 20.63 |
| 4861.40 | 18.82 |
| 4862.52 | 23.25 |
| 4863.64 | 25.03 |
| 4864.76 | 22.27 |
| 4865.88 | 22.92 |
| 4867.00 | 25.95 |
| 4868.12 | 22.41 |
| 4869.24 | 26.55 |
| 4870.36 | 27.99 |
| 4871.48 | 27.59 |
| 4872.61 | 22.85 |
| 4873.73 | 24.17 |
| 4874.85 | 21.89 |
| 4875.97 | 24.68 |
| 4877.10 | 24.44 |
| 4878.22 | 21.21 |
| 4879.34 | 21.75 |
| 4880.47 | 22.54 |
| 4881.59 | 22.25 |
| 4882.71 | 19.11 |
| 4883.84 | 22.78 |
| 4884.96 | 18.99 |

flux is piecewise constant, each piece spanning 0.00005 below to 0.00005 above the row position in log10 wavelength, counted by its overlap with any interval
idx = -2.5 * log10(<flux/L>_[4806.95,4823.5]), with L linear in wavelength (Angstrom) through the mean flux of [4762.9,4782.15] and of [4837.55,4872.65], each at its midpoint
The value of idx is 0.05 mag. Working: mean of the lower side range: 21.3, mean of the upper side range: 24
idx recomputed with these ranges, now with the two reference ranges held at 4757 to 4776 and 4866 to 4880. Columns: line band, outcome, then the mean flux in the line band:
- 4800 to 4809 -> 0.02 mag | 21.6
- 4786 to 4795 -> -0.05 mag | 22.6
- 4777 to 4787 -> 0.02 mag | 21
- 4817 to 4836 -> -0.04 mag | 23.6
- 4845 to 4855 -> -0.02 mag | 24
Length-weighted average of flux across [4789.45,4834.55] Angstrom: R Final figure 22.6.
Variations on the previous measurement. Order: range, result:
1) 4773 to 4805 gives 22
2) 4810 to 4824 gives 22.4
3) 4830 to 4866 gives 23.8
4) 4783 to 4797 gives 22.1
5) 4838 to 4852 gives 23.5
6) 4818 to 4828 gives 23.7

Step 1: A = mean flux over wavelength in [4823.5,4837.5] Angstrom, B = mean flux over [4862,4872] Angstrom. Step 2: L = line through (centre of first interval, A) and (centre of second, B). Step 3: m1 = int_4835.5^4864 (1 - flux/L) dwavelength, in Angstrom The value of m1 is 0.8 Angstrom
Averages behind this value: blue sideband 23.9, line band 23.7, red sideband 24.9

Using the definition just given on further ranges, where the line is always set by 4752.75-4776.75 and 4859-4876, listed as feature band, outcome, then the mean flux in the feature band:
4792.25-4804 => -0.8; 23.2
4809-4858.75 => -1.5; 23.5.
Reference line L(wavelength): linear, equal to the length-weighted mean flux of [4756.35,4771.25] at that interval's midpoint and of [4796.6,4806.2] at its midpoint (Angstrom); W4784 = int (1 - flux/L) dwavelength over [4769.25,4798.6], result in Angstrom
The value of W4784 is 0.8 Angstrom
